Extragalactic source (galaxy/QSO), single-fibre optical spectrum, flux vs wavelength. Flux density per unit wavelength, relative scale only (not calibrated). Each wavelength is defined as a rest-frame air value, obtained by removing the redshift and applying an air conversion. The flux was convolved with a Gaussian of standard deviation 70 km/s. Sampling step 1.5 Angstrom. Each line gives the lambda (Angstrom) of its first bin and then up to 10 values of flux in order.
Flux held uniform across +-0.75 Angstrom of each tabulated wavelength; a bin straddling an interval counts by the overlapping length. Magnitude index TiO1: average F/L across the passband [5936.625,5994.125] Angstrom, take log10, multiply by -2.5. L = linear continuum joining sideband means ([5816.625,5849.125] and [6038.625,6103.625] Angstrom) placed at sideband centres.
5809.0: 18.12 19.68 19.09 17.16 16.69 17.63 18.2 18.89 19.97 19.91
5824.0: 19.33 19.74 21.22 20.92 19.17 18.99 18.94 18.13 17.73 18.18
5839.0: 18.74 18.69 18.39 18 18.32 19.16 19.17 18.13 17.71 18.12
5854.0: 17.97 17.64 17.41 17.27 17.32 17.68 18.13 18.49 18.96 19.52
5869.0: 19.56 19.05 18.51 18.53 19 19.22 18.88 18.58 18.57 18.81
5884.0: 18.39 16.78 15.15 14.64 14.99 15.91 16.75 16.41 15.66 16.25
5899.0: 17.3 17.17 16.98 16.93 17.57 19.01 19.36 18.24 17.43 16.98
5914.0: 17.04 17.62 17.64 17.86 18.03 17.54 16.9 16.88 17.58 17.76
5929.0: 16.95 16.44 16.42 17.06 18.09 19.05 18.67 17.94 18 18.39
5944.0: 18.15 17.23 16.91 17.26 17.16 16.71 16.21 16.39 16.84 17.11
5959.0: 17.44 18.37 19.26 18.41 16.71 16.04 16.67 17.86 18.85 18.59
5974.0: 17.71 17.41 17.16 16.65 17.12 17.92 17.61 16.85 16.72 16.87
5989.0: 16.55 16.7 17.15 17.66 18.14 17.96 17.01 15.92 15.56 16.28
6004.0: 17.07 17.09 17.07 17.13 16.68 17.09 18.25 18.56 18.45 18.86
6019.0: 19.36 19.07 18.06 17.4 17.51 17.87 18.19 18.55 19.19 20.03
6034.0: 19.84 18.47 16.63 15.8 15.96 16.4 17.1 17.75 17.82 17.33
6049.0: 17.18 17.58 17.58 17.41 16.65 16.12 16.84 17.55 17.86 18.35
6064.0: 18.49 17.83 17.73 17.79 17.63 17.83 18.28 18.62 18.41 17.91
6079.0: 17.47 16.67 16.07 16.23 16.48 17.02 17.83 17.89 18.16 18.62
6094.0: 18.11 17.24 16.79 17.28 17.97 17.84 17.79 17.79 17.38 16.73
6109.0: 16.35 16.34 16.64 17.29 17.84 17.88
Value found 0.044 mag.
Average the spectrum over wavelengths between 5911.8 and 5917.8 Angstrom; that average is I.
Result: 17.3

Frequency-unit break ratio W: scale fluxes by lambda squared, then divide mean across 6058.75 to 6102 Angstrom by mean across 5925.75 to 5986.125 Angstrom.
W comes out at 1.05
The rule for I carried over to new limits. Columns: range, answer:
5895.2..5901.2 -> 16.6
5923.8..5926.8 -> 17.2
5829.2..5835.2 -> 18.8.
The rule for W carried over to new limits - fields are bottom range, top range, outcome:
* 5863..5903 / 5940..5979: 1.02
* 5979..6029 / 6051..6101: 1.03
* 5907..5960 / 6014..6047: 1.07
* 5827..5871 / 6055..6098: 1.02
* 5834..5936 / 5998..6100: 1.05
